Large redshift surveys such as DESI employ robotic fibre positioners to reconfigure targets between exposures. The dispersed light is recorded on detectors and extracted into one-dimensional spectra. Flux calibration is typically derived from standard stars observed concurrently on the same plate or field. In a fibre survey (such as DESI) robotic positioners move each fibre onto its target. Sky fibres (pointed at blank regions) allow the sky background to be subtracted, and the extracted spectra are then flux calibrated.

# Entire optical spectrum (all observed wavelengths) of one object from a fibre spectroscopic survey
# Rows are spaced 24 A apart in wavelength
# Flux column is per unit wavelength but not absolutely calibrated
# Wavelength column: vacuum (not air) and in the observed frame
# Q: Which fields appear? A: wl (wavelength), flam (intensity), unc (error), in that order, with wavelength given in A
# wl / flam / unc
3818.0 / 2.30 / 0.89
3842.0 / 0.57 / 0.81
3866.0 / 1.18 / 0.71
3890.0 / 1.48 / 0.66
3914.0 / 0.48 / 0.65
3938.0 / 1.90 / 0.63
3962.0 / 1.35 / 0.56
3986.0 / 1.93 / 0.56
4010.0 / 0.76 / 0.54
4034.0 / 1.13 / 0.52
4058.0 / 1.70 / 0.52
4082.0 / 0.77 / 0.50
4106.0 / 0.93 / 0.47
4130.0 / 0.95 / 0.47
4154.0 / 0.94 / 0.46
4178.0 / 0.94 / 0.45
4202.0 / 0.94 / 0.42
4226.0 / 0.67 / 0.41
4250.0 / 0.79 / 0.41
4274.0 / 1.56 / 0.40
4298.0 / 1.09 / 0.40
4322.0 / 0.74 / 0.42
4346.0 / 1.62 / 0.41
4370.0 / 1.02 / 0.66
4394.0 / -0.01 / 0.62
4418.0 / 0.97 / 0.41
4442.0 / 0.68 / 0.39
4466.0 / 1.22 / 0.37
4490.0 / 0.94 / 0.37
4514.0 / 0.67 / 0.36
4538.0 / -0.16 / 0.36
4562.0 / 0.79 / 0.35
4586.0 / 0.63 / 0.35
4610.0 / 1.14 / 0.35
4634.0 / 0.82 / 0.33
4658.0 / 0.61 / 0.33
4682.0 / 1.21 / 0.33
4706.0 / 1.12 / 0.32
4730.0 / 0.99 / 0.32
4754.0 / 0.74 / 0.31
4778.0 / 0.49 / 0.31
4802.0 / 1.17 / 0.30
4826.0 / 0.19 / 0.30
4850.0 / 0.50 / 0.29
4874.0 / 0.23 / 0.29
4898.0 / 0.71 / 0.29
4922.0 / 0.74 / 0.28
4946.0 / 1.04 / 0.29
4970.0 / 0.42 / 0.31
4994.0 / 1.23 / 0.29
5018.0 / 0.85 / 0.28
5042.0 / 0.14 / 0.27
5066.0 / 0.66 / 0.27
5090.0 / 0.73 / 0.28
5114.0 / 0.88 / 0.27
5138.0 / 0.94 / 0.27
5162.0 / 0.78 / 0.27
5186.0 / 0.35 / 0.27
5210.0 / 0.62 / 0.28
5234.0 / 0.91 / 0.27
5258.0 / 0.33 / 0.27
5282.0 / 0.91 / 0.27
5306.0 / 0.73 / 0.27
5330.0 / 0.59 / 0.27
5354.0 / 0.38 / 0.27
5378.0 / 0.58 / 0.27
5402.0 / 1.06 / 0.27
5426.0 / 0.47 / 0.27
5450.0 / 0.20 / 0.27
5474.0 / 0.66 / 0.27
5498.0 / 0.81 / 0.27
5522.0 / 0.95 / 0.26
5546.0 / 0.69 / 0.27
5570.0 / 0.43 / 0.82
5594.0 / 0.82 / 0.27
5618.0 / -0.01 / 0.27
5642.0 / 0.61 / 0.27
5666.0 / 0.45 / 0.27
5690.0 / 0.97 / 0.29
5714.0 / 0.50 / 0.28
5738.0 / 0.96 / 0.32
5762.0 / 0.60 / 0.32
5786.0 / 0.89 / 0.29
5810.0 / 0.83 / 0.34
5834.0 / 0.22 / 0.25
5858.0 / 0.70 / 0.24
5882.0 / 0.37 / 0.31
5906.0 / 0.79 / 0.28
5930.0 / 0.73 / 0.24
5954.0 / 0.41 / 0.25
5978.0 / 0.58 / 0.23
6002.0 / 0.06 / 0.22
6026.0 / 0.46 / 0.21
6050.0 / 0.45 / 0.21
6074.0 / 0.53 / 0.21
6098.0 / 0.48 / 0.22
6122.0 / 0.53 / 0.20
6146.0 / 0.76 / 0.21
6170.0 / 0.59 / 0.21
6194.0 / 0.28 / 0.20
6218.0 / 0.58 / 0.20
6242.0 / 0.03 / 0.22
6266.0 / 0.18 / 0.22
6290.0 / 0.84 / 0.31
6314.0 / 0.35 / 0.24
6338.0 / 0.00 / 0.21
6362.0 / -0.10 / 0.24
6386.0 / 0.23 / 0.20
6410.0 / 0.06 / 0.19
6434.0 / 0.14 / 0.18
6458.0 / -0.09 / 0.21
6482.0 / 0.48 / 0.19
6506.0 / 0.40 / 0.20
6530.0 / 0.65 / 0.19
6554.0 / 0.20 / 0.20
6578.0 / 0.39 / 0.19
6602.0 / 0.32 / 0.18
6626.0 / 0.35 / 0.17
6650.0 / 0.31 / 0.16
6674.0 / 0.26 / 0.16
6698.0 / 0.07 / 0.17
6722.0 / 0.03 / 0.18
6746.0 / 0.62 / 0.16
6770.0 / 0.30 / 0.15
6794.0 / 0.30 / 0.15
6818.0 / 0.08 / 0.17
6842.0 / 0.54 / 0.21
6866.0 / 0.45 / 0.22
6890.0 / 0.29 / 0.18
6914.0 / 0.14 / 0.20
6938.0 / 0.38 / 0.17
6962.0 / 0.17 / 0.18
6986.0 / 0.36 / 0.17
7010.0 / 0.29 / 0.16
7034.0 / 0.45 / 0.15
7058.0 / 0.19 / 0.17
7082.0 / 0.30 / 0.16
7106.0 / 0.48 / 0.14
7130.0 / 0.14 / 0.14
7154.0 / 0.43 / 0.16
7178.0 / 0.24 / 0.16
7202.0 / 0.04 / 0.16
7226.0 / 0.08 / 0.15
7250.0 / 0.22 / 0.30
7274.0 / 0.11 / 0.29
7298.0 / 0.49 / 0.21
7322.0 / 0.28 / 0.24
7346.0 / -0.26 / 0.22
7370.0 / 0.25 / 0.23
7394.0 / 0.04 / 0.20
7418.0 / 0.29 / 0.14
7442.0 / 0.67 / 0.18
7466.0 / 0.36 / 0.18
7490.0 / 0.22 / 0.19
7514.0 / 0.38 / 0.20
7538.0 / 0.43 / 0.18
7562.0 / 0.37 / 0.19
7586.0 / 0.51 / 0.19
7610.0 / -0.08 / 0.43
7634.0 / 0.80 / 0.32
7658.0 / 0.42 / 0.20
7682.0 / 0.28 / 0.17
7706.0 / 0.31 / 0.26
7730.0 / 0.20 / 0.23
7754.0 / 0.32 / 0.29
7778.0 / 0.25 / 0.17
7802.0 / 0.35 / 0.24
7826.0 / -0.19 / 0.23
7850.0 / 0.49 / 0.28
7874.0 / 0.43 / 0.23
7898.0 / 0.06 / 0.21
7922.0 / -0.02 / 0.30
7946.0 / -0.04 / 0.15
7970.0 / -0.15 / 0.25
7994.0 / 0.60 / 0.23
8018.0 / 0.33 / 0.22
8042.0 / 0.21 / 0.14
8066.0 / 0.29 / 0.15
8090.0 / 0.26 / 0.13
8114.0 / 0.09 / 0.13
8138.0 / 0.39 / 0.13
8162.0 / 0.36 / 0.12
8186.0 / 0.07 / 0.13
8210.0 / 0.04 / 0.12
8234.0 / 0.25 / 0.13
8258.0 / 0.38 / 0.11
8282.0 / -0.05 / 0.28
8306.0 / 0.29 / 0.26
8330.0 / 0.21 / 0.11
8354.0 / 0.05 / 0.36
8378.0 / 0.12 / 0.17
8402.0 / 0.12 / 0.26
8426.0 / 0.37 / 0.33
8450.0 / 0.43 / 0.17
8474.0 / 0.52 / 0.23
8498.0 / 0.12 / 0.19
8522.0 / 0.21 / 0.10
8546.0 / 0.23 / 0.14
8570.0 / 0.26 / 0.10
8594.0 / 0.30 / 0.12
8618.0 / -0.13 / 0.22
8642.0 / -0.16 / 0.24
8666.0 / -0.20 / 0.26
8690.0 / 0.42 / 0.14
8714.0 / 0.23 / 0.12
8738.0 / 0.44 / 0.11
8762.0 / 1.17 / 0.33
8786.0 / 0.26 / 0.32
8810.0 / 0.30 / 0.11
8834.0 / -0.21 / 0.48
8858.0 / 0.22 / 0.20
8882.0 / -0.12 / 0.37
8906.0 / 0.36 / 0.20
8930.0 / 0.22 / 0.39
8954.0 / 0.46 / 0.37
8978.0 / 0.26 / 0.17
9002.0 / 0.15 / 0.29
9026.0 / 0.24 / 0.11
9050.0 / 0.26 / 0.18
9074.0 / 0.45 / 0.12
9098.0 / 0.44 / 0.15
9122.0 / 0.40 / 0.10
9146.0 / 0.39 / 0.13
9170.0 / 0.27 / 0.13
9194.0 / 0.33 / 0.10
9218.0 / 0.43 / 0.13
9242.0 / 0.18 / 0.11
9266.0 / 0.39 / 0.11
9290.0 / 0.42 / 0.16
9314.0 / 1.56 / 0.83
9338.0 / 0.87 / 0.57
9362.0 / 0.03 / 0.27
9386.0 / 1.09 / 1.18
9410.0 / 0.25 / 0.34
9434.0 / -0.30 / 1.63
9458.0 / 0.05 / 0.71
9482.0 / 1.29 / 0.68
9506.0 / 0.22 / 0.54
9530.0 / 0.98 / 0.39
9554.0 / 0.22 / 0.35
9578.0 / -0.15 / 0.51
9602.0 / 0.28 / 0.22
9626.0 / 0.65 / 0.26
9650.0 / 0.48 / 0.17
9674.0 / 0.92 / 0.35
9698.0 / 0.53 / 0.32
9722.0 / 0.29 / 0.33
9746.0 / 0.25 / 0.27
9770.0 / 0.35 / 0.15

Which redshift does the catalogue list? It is 1.35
